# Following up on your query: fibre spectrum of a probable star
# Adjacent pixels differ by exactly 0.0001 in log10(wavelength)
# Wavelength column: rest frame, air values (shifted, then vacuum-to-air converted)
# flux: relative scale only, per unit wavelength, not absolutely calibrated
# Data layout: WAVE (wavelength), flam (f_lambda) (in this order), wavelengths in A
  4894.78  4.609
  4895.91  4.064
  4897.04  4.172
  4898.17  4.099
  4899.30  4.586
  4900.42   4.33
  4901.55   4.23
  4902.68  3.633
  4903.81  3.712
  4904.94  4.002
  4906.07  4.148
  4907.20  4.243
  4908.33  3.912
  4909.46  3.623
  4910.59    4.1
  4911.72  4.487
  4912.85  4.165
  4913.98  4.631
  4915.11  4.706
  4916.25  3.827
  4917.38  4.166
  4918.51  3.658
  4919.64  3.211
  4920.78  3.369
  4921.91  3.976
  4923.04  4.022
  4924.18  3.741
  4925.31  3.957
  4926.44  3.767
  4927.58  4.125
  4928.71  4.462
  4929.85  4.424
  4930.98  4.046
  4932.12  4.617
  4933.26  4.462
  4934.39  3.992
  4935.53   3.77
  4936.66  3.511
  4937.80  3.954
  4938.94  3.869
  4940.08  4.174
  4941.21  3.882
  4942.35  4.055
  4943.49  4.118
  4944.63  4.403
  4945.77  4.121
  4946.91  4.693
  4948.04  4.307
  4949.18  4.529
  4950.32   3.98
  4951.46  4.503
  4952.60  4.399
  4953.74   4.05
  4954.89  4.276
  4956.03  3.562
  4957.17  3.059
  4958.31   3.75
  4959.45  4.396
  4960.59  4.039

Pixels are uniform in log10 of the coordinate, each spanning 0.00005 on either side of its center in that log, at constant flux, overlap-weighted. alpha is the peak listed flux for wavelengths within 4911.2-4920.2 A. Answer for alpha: 4.706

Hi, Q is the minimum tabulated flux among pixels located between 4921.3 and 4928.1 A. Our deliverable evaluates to 3.741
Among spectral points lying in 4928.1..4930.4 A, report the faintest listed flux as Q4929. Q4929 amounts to 4.424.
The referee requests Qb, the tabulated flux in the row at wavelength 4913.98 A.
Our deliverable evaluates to 4.631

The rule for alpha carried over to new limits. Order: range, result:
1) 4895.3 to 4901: 4.586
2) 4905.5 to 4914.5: 4.631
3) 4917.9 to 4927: 4.022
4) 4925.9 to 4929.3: 4.462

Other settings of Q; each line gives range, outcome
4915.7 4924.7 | 3.211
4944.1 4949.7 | 4.121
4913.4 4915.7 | 4.631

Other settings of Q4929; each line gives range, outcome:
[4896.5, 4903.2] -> 3.633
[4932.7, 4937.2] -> 3.511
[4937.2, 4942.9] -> 3.869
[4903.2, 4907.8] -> 3.712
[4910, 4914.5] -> 4.1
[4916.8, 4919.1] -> 3.658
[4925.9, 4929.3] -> 3.767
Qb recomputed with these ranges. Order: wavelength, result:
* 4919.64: 3.211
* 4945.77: 4.121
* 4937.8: 3.954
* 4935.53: 3.77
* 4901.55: 4.23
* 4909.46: 3.623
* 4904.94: 4.002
